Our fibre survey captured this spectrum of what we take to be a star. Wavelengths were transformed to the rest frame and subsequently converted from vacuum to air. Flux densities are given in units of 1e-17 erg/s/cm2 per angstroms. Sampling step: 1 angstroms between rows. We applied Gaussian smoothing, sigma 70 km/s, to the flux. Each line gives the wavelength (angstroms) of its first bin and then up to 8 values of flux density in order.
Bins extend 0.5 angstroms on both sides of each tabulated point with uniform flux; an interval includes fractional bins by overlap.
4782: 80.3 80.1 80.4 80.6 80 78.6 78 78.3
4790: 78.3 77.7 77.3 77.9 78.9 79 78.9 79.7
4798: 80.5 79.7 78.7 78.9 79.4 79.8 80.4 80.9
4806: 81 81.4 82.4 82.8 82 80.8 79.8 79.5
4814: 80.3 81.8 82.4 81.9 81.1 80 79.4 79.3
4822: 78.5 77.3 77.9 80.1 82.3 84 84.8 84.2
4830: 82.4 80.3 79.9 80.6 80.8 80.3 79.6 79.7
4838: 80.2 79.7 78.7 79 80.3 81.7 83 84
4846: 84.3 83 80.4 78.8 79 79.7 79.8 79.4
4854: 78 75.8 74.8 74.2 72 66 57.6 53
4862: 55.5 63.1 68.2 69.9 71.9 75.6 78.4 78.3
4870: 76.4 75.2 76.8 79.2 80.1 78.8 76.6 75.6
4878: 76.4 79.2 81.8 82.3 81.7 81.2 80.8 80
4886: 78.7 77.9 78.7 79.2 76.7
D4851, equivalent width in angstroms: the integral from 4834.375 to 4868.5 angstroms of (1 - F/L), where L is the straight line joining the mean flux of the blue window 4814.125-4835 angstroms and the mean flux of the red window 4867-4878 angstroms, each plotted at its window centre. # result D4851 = 1.53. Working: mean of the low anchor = 80.9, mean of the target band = 75.4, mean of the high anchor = 77.4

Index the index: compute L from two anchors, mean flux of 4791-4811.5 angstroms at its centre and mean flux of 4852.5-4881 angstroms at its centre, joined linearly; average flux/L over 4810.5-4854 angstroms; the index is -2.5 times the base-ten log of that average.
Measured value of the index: -0.054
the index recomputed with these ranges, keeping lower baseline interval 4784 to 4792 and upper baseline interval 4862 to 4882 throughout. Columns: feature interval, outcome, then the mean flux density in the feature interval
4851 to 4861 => 0.06 mag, 72.4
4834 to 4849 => -0.06 mag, 80.9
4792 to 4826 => -0.03 mag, 80.1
